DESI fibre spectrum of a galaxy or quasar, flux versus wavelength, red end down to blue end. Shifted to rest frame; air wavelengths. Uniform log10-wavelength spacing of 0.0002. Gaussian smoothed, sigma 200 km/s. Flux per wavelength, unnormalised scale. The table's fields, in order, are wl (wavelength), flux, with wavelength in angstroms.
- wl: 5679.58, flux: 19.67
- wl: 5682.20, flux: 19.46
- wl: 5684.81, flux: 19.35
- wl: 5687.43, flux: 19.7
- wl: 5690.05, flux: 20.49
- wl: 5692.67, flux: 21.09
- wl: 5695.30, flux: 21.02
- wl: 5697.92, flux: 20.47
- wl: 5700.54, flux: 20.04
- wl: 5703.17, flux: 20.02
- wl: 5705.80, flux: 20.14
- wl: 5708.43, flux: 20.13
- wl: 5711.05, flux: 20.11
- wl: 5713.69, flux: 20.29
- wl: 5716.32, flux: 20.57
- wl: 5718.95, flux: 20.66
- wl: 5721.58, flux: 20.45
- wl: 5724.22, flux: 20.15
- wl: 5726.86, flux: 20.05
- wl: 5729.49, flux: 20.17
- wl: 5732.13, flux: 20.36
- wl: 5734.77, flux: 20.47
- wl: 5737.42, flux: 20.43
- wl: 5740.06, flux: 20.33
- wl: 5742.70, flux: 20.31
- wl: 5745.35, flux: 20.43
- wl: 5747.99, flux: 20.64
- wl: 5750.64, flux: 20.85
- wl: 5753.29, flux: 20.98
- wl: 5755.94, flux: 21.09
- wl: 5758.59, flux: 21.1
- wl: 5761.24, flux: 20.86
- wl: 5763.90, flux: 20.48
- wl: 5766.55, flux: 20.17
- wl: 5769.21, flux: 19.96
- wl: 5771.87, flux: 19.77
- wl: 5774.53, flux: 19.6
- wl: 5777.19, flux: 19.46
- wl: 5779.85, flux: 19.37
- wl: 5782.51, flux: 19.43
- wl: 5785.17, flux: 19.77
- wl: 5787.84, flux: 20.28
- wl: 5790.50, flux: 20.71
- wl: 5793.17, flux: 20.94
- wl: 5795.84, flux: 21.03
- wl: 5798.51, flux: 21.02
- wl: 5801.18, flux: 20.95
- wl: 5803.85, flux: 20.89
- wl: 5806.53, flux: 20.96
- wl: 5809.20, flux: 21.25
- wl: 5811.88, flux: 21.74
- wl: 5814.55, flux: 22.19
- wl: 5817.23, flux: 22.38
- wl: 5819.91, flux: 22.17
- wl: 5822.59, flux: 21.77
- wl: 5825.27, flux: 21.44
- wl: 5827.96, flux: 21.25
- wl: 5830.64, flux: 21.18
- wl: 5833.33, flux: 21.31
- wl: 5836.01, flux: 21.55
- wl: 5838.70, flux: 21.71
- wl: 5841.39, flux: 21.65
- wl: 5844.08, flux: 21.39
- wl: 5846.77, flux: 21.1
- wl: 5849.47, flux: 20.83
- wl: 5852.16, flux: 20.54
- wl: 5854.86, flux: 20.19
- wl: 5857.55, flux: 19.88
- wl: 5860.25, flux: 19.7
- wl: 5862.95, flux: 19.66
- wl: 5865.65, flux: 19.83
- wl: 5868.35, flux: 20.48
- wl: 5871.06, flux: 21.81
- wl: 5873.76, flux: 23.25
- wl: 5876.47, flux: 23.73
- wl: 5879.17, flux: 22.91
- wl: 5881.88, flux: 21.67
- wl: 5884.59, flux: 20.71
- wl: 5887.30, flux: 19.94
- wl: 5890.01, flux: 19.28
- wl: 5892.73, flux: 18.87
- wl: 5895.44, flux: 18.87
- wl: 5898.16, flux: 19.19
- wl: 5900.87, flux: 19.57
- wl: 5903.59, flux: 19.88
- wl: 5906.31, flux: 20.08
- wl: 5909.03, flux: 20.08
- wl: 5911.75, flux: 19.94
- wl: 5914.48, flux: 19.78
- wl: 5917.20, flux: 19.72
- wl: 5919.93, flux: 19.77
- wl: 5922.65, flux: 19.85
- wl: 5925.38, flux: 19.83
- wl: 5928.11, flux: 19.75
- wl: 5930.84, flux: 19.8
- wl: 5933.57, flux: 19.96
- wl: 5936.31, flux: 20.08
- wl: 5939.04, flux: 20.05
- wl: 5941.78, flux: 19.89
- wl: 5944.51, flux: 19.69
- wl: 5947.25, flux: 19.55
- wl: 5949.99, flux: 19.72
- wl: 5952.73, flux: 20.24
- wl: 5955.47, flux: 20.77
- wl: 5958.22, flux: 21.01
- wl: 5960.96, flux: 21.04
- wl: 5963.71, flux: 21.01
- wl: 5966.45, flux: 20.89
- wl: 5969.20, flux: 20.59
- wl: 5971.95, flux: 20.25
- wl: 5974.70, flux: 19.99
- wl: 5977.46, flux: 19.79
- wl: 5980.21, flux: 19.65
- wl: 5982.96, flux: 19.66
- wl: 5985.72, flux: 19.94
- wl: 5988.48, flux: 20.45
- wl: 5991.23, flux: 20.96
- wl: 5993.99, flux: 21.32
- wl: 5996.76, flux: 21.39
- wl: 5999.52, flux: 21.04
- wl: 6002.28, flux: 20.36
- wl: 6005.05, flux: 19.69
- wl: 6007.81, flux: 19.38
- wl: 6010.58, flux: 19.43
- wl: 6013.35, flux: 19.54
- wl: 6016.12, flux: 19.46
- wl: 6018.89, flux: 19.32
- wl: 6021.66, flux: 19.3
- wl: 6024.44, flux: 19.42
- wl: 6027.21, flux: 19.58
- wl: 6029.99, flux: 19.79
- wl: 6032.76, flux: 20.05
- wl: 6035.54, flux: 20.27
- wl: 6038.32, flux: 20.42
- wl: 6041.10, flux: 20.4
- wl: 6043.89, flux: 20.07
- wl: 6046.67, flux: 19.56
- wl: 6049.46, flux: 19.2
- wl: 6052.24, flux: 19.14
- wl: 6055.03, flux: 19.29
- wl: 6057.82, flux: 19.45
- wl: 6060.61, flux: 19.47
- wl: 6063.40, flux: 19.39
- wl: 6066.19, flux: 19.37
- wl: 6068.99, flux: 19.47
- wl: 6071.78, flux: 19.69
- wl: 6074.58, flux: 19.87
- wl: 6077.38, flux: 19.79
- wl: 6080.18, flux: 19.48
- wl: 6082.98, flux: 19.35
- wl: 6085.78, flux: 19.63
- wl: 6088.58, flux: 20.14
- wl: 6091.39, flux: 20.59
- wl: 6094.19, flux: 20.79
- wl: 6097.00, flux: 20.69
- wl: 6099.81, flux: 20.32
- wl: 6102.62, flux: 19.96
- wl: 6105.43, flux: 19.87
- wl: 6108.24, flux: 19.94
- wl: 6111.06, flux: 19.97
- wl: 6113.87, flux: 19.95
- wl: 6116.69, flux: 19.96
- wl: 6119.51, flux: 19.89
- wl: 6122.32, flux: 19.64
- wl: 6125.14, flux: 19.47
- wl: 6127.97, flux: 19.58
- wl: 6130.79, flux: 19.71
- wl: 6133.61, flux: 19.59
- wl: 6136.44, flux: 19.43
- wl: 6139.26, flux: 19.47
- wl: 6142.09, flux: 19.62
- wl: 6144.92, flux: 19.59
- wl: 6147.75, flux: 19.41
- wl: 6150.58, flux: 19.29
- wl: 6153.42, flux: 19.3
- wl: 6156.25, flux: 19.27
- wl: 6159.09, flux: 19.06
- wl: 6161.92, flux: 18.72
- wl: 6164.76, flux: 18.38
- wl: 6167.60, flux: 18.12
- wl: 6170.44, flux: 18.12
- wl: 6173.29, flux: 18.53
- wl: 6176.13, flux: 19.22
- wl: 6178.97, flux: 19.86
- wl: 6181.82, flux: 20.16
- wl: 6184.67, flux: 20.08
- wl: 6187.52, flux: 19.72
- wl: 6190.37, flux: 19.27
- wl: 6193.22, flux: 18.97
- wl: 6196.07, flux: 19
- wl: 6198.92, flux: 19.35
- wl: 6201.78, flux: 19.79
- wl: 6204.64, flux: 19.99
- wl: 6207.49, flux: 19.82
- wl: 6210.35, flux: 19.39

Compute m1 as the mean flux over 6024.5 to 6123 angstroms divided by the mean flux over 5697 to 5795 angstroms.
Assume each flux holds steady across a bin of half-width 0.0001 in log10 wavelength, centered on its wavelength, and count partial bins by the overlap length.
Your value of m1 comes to 1.0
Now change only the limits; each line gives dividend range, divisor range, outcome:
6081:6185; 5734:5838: 0.94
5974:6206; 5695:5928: 0.96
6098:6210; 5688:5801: 0.96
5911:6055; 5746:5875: 0.96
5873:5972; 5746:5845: 0.97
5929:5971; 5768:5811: 1.00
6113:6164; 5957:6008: 0.95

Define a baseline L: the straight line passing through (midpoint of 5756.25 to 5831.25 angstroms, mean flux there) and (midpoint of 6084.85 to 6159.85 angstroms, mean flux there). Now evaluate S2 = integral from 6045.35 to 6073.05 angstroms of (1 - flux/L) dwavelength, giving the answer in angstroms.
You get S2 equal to 0.8 angstroms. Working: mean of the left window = 20.8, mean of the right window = 19.8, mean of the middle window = 19.4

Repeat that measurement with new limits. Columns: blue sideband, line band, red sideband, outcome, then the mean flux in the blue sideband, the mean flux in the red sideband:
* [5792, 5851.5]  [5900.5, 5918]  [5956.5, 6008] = 0.8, 21.4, 20.5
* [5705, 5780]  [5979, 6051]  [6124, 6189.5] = -1.2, 20.3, 19.3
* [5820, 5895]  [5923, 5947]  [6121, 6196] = 0.8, 21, 19.3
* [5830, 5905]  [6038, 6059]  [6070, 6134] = 0.5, 20.7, 19.9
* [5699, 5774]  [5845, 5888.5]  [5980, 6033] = -1.8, 20.4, 20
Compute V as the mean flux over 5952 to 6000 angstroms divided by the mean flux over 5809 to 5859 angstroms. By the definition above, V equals 1.0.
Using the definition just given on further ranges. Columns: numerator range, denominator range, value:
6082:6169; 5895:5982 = 0.98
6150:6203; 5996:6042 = 0.96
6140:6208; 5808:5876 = 0.91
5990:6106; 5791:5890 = 0.94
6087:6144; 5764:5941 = 0.97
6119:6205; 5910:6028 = 0.96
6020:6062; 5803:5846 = 0.91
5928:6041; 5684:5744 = 0.99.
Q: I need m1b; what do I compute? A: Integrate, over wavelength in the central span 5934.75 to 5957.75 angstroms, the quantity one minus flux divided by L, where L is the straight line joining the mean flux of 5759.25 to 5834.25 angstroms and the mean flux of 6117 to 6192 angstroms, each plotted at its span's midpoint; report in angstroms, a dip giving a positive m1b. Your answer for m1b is 0.2 angstroms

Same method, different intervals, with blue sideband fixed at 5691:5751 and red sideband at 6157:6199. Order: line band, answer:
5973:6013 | -1.18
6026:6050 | -0.56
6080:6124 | -1.61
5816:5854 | -2.57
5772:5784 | 0.43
